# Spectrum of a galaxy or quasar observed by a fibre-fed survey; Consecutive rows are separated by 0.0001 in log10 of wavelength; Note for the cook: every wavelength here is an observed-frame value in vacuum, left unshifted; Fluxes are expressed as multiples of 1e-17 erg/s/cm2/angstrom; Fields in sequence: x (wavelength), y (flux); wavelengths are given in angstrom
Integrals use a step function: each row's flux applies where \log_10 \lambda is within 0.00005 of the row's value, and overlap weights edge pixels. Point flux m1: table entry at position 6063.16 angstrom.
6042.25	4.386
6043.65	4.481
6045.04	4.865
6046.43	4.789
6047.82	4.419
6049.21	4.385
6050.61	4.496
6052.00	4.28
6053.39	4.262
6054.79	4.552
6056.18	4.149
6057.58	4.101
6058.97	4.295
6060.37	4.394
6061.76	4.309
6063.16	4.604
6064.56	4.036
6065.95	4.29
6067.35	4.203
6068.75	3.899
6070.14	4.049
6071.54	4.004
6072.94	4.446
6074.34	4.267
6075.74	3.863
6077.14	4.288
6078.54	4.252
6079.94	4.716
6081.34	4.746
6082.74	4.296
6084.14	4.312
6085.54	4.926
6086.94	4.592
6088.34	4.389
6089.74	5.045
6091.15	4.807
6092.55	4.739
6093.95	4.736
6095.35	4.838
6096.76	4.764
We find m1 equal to 4.604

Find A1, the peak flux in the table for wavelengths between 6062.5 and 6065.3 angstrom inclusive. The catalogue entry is 4.604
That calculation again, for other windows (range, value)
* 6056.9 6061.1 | 4.394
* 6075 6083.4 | 4.746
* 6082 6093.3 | 5.045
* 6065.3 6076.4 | 4.446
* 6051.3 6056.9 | 4.552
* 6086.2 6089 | 4.592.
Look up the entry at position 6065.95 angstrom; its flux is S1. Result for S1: 4.29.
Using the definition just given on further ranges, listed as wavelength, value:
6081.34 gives 4.746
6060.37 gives 4.394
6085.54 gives 4.926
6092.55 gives 4.739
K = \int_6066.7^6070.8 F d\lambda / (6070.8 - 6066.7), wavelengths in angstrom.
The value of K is 4.05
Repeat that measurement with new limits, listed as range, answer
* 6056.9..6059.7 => 4.2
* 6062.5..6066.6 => 4.31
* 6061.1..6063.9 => 4.44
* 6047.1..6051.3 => 4.43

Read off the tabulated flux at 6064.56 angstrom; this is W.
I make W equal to 4.036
